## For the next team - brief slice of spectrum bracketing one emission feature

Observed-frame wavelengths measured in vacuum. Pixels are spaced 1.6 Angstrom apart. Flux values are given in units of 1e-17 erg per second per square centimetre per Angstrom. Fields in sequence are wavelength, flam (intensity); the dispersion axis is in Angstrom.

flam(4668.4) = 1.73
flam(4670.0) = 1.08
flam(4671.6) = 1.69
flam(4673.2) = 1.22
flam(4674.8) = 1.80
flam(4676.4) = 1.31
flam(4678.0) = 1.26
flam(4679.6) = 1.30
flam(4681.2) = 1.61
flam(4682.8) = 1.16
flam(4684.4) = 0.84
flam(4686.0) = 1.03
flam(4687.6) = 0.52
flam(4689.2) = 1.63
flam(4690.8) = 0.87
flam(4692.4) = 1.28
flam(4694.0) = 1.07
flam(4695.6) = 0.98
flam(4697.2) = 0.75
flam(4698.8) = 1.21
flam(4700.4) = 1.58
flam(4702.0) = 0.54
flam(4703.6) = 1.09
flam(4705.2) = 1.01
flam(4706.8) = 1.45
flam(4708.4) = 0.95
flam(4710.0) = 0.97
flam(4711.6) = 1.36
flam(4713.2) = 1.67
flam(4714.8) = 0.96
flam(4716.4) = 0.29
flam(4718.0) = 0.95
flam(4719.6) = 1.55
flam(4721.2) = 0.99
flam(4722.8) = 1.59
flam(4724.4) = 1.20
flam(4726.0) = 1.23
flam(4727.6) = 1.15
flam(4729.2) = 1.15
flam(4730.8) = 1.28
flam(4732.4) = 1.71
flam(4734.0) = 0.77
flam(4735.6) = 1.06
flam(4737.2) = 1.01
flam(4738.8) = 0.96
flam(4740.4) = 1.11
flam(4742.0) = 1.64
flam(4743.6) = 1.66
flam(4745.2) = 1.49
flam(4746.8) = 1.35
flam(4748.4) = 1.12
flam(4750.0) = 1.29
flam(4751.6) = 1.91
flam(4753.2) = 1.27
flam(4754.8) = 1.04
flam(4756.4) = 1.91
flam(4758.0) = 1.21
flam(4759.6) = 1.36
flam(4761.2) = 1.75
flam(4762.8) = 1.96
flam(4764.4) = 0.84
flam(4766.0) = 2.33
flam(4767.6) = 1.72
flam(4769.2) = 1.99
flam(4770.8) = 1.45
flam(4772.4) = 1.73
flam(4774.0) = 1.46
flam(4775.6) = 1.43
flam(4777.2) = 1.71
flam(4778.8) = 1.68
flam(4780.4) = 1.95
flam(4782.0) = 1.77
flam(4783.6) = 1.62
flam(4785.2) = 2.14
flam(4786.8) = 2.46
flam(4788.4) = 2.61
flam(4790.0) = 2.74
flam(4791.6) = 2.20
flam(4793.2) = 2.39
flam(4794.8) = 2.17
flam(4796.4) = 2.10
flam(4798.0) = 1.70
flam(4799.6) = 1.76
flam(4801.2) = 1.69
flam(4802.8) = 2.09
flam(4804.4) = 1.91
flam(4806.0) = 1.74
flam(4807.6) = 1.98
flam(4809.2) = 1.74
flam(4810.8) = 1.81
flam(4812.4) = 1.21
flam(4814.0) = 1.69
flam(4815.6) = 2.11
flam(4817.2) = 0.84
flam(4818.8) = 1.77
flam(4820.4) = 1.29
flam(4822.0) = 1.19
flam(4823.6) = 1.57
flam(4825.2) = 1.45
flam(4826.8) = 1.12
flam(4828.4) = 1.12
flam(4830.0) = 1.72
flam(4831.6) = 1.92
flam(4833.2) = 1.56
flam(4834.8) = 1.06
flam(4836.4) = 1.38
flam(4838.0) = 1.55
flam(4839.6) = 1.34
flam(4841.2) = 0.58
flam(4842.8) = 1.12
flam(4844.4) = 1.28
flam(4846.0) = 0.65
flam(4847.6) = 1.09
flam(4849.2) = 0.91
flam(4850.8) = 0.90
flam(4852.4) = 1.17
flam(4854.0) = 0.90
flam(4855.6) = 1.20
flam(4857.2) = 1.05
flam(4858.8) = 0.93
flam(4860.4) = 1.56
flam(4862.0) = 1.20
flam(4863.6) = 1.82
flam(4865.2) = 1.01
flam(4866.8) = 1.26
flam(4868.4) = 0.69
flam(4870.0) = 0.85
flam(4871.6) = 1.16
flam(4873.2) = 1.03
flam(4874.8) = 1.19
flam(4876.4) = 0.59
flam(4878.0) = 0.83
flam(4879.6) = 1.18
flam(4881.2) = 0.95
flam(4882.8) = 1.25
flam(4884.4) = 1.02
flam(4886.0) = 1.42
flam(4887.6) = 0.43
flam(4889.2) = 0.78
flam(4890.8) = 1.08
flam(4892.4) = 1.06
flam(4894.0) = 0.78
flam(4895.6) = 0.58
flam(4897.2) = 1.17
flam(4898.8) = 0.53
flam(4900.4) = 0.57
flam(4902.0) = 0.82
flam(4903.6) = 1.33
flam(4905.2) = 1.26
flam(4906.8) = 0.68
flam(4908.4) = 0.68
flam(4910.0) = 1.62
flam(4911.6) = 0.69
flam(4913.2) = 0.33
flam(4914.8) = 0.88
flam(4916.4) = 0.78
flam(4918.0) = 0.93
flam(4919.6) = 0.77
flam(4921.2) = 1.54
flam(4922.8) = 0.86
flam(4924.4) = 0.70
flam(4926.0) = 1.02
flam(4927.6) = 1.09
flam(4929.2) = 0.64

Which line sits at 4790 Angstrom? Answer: C III]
